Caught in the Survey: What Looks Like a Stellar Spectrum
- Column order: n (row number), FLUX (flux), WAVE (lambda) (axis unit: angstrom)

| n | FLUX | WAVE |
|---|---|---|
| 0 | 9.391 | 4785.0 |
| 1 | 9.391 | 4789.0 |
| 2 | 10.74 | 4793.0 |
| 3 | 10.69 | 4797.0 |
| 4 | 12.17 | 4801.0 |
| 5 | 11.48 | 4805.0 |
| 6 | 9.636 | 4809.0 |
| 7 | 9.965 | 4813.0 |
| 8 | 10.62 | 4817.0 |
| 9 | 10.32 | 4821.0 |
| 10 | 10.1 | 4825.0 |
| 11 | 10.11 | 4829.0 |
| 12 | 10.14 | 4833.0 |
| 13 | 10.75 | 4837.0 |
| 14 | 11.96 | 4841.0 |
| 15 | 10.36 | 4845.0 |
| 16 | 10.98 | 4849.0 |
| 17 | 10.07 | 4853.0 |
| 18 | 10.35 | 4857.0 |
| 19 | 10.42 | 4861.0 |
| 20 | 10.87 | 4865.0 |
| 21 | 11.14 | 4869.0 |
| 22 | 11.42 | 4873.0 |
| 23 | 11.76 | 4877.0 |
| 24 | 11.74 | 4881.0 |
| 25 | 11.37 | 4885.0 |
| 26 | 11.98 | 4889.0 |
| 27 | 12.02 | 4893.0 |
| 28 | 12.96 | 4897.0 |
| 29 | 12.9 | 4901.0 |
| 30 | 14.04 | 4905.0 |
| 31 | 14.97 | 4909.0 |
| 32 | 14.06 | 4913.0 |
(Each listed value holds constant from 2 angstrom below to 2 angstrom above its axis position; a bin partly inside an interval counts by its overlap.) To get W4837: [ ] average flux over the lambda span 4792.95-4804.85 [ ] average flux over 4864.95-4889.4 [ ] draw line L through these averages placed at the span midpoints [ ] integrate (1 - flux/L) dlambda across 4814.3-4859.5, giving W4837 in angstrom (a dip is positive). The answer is 3.5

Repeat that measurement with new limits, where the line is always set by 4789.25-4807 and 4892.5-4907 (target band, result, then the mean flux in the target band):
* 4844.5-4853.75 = 1.18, 10.5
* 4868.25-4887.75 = 1.73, 11.5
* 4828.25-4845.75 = 1.66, 10.7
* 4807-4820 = 1.48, 10.1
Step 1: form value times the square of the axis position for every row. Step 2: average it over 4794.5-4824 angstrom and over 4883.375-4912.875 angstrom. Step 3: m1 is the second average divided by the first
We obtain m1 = 1.26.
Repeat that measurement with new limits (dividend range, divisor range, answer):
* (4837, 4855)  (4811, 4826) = 1.07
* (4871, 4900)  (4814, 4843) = 1.16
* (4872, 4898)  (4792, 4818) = 1.14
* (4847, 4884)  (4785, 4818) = 1.07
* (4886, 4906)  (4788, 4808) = 1.21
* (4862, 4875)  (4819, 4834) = 1.11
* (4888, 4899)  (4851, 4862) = 1.22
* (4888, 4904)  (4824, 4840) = 1.24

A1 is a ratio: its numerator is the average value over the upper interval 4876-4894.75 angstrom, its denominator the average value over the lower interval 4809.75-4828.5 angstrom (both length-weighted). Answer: 1.15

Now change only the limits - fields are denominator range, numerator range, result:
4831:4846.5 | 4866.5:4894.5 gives 1.07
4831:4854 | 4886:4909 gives 1.20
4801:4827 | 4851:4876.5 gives 1.03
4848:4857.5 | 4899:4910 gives 1.33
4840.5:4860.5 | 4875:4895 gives 1.11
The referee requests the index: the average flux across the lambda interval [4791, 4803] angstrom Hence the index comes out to 11.2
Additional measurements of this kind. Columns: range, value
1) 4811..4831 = 10.2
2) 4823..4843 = 10.6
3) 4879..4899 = 12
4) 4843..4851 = 10.7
